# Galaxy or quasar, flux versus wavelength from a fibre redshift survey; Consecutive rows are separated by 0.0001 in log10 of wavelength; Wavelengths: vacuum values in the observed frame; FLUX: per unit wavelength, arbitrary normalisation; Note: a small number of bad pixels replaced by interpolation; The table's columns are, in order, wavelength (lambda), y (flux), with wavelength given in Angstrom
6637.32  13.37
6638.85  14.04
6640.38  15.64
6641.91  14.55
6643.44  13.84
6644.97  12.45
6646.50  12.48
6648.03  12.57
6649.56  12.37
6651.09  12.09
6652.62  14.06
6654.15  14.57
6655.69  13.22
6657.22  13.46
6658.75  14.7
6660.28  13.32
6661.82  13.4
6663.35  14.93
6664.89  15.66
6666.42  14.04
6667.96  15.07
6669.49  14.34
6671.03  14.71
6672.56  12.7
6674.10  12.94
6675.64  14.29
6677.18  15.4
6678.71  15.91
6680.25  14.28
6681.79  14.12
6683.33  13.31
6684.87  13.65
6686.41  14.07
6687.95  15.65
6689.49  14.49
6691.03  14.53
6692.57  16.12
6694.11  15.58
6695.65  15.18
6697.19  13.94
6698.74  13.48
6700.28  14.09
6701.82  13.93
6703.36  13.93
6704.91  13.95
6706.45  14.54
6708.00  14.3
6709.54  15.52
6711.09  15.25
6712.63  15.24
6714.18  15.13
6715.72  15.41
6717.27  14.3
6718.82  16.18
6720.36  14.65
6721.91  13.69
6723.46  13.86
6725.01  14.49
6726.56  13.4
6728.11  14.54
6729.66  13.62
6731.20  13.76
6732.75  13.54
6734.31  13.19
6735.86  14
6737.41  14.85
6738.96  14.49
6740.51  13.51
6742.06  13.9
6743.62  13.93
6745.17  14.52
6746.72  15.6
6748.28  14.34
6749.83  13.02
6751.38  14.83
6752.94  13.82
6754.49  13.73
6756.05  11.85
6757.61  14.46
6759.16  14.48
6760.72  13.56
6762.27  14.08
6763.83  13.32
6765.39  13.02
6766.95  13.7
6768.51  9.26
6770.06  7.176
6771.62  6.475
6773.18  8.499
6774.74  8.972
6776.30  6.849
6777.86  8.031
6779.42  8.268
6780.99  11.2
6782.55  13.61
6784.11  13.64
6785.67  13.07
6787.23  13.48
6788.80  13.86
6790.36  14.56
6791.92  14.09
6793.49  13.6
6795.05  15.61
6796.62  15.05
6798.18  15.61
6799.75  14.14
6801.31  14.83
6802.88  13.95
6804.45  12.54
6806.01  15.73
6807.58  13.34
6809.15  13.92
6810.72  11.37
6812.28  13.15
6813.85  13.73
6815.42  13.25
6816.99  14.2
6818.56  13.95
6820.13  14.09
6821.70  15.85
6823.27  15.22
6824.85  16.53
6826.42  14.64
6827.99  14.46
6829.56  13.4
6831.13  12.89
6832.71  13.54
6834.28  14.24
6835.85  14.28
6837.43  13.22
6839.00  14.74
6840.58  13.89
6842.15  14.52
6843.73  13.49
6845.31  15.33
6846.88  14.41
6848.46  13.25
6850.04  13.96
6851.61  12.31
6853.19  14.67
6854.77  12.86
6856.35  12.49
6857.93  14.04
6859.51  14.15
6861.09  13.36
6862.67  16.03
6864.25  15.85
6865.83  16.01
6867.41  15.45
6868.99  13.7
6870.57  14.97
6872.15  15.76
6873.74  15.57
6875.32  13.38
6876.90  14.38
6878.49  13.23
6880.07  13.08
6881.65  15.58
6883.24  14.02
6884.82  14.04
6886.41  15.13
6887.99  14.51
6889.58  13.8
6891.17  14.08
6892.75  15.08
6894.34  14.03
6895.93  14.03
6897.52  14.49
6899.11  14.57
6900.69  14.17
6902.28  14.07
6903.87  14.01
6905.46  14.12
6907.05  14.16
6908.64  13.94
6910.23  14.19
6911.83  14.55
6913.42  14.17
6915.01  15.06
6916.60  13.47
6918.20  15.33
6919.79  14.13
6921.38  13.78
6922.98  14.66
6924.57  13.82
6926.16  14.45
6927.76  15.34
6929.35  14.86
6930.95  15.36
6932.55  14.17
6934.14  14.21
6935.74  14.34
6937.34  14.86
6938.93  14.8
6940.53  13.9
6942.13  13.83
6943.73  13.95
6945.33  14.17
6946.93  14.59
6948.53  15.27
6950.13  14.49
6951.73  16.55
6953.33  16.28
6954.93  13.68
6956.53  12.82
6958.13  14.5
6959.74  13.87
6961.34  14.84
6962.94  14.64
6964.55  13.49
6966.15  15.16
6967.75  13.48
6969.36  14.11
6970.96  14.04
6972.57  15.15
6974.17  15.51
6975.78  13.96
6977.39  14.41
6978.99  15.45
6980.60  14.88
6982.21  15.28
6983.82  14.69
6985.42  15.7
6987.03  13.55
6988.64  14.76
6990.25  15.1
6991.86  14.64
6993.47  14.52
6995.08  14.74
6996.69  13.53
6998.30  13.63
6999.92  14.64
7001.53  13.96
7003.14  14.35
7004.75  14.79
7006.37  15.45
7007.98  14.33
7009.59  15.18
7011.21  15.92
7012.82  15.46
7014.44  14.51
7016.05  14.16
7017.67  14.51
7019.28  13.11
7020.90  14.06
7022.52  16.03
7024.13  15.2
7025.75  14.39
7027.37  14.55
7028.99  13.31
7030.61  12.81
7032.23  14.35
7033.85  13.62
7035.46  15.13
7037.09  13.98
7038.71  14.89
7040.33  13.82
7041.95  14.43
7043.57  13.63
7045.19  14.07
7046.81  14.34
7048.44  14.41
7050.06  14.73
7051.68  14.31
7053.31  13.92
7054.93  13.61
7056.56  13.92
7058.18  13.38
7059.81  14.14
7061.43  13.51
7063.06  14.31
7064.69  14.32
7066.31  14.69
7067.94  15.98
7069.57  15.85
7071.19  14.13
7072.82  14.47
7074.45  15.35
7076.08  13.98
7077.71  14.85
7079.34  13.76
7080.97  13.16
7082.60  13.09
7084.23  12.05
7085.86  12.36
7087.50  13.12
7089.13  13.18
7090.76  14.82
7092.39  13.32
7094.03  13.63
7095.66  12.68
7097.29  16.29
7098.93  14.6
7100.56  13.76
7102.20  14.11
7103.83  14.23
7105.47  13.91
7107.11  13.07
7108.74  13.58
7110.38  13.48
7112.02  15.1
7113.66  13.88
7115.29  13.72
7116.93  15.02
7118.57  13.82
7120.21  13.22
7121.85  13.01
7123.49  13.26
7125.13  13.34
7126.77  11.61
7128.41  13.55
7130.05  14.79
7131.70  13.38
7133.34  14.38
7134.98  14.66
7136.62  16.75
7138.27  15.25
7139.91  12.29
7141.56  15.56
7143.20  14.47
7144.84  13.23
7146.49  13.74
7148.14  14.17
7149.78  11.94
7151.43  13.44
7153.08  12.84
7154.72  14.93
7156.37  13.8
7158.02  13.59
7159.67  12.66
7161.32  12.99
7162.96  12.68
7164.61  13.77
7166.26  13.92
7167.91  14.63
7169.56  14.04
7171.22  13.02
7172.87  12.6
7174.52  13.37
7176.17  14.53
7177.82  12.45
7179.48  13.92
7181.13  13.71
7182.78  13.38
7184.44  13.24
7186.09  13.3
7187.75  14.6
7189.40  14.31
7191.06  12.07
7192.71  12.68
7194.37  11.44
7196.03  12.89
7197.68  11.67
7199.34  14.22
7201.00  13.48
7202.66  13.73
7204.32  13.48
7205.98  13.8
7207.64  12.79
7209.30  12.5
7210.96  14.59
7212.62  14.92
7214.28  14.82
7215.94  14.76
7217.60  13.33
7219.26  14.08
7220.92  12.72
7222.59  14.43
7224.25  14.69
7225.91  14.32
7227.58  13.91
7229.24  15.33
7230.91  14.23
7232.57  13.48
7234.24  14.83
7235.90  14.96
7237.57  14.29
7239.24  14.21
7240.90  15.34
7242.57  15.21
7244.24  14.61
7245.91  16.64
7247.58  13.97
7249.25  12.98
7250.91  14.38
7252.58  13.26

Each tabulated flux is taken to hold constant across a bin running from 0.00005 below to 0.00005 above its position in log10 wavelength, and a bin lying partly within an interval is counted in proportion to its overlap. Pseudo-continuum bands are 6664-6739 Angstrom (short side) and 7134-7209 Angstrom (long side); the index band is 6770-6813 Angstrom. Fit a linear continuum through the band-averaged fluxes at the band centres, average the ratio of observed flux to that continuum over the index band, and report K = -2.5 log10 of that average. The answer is 0.152 mag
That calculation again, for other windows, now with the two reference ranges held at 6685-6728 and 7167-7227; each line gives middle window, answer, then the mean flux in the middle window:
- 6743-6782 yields 0.22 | 11.9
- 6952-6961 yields -0.02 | 14.4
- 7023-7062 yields -0.02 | 14.1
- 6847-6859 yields 0.07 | 13.4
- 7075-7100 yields 0.01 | 13.7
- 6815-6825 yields -0.02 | 14.7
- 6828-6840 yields 0.04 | 13.8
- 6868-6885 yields -0.01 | 14.4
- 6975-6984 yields -0.06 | 14.8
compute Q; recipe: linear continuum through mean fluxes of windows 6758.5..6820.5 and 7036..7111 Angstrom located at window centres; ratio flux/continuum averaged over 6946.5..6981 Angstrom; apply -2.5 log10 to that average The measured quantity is -0.09 mag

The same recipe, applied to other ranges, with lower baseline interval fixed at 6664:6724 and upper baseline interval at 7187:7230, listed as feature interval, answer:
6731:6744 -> 0.044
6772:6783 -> 0.498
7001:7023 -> -0.052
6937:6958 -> -0.033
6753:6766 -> 0.066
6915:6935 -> -0.025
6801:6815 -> 0.062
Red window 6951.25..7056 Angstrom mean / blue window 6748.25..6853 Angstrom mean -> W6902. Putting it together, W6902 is 1.1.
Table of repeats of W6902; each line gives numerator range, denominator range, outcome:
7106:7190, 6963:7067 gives 0.95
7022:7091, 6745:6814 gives 1.11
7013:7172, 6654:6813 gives 1.02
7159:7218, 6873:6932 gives 0.94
